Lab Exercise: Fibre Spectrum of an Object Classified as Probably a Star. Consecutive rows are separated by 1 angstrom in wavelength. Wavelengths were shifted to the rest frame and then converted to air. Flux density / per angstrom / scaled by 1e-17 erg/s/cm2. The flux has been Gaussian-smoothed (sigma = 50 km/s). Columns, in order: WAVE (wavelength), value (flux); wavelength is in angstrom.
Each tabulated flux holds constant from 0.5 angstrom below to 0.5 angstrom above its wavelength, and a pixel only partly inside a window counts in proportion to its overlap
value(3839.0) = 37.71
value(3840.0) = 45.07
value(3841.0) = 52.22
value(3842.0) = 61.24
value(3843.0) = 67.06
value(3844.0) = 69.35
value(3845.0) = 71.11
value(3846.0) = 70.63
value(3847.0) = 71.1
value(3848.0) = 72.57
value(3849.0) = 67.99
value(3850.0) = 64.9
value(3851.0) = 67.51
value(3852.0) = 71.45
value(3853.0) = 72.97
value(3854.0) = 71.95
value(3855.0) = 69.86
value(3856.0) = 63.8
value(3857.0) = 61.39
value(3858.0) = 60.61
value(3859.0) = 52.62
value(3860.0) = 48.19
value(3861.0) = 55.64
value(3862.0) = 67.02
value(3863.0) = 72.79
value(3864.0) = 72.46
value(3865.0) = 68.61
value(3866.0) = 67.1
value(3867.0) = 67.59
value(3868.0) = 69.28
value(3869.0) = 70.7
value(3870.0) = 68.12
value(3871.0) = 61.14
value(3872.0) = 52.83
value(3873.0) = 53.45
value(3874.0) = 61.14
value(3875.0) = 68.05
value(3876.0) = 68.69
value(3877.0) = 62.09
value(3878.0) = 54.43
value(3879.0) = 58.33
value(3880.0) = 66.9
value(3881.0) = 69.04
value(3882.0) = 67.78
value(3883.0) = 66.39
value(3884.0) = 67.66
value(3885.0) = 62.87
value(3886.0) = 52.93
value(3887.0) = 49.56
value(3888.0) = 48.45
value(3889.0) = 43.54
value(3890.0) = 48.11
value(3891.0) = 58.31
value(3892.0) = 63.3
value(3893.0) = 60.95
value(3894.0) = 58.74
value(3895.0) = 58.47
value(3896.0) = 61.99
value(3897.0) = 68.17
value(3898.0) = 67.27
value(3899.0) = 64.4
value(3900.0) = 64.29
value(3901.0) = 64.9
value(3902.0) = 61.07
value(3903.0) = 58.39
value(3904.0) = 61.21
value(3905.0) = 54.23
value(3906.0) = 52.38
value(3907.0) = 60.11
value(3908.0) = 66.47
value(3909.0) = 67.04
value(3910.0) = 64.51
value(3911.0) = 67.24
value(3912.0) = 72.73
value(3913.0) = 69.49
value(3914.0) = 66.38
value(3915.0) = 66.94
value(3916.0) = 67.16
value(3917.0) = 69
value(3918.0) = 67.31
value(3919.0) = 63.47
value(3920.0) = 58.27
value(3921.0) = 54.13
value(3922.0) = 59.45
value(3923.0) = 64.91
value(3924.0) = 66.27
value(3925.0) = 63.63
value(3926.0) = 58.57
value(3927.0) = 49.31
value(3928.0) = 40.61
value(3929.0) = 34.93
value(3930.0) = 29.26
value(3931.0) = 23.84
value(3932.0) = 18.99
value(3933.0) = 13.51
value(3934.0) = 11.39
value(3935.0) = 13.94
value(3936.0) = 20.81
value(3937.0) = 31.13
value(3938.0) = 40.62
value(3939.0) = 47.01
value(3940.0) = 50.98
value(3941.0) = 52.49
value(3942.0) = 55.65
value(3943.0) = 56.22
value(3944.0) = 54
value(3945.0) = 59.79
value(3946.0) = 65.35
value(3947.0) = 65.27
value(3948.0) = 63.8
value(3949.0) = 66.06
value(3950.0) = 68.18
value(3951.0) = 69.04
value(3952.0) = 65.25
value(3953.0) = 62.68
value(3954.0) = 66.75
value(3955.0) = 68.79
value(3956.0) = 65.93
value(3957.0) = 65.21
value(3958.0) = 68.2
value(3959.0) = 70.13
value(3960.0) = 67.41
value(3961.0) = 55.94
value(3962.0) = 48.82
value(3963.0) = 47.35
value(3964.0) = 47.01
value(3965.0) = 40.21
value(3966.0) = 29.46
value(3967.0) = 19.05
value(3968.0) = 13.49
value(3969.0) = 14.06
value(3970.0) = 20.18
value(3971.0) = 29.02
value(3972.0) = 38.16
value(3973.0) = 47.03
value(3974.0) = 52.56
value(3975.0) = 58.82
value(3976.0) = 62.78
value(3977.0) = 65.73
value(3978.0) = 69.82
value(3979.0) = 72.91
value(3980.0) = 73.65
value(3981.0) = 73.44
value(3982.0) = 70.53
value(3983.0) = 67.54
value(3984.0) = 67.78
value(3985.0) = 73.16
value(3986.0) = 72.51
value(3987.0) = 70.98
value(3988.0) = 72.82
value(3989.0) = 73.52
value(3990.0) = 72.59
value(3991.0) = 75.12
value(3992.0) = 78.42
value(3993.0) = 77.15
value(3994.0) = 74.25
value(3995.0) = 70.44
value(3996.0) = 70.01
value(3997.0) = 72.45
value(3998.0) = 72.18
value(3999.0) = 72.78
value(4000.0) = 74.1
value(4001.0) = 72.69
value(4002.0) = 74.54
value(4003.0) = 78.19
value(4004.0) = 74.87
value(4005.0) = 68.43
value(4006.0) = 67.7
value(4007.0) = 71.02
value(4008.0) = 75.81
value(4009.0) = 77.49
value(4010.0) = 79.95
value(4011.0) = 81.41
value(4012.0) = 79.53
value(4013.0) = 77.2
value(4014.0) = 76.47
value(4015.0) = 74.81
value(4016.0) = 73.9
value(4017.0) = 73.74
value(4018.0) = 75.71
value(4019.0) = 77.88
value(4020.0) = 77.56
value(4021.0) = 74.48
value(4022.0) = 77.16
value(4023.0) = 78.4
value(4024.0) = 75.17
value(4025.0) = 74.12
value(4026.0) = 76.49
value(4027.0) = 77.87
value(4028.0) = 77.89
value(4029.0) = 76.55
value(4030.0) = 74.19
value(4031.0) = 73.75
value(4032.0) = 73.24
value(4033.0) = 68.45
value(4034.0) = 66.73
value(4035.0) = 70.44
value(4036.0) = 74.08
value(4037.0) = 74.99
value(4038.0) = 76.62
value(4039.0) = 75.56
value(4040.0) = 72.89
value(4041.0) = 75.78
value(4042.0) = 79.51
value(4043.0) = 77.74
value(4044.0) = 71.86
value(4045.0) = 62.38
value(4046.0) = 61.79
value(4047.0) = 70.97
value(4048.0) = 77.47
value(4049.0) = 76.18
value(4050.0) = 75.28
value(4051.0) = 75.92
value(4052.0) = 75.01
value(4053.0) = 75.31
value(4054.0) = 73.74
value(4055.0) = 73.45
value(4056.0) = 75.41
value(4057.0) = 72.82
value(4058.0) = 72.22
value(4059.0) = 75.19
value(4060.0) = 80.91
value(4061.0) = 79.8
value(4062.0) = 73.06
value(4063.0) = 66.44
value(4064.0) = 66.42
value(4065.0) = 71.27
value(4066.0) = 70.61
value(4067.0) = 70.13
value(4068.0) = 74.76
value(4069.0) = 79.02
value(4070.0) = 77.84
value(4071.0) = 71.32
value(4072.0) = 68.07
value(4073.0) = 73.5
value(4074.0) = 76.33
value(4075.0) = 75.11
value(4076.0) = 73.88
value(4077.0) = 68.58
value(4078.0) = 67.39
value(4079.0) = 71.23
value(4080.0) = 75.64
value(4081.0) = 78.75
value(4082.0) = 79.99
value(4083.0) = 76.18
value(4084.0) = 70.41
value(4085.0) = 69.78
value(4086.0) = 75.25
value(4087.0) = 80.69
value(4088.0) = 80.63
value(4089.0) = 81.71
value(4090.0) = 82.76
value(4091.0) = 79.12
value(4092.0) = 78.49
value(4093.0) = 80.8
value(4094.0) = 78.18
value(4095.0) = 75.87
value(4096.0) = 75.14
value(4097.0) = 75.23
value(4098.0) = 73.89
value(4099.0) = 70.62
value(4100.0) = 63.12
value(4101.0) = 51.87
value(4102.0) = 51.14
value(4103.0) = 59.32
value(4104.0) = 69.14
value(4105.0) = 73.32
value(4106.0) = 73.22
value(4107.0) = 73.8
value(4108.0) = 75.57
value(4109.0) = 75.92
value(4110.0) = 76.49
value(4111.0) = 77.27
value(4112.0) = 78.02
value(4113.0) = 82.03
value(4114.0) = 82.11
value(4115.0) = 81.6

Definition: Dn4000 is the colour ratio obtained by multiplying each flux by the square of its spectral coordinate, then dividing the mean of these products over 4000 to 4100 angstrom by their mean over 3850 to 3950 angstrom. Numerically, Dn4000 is 1.4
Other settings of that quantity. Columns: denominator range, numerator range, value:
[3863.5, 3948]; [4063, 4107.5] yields 1.40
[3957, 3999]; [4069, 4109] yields 1.31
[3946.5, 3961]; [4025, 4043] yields 1.17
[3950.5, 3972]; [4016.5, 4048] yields 1.57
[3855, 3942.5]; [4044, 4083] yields 1.40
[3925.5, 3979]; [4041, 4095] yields 1.65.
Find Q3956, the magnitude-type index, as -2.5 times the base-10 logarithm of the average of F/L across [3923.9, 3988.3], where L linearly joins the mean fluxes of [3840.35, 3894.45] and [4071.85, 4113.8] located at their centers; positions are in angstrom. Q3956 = 0.29 mag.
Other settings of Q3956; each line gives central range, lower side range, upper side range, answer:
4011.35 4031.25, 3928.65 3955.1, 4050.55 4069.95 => -0.173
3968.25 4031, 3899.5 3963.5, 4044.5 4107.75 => -0.090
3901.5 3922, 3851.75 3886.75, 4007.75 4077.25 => 0.055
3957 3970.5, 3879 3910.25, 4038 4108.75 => 0.467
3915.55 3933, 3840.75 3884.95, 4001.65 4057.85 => 0.318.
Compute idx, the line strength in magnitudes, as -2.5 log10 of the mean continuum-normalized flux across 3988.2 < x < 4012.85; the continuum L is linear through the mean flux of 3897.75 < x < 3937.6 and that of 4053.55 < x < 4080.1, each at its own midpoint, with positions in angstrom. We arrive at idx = -0.160 mag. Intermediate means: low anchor 53.1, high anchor 73.1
